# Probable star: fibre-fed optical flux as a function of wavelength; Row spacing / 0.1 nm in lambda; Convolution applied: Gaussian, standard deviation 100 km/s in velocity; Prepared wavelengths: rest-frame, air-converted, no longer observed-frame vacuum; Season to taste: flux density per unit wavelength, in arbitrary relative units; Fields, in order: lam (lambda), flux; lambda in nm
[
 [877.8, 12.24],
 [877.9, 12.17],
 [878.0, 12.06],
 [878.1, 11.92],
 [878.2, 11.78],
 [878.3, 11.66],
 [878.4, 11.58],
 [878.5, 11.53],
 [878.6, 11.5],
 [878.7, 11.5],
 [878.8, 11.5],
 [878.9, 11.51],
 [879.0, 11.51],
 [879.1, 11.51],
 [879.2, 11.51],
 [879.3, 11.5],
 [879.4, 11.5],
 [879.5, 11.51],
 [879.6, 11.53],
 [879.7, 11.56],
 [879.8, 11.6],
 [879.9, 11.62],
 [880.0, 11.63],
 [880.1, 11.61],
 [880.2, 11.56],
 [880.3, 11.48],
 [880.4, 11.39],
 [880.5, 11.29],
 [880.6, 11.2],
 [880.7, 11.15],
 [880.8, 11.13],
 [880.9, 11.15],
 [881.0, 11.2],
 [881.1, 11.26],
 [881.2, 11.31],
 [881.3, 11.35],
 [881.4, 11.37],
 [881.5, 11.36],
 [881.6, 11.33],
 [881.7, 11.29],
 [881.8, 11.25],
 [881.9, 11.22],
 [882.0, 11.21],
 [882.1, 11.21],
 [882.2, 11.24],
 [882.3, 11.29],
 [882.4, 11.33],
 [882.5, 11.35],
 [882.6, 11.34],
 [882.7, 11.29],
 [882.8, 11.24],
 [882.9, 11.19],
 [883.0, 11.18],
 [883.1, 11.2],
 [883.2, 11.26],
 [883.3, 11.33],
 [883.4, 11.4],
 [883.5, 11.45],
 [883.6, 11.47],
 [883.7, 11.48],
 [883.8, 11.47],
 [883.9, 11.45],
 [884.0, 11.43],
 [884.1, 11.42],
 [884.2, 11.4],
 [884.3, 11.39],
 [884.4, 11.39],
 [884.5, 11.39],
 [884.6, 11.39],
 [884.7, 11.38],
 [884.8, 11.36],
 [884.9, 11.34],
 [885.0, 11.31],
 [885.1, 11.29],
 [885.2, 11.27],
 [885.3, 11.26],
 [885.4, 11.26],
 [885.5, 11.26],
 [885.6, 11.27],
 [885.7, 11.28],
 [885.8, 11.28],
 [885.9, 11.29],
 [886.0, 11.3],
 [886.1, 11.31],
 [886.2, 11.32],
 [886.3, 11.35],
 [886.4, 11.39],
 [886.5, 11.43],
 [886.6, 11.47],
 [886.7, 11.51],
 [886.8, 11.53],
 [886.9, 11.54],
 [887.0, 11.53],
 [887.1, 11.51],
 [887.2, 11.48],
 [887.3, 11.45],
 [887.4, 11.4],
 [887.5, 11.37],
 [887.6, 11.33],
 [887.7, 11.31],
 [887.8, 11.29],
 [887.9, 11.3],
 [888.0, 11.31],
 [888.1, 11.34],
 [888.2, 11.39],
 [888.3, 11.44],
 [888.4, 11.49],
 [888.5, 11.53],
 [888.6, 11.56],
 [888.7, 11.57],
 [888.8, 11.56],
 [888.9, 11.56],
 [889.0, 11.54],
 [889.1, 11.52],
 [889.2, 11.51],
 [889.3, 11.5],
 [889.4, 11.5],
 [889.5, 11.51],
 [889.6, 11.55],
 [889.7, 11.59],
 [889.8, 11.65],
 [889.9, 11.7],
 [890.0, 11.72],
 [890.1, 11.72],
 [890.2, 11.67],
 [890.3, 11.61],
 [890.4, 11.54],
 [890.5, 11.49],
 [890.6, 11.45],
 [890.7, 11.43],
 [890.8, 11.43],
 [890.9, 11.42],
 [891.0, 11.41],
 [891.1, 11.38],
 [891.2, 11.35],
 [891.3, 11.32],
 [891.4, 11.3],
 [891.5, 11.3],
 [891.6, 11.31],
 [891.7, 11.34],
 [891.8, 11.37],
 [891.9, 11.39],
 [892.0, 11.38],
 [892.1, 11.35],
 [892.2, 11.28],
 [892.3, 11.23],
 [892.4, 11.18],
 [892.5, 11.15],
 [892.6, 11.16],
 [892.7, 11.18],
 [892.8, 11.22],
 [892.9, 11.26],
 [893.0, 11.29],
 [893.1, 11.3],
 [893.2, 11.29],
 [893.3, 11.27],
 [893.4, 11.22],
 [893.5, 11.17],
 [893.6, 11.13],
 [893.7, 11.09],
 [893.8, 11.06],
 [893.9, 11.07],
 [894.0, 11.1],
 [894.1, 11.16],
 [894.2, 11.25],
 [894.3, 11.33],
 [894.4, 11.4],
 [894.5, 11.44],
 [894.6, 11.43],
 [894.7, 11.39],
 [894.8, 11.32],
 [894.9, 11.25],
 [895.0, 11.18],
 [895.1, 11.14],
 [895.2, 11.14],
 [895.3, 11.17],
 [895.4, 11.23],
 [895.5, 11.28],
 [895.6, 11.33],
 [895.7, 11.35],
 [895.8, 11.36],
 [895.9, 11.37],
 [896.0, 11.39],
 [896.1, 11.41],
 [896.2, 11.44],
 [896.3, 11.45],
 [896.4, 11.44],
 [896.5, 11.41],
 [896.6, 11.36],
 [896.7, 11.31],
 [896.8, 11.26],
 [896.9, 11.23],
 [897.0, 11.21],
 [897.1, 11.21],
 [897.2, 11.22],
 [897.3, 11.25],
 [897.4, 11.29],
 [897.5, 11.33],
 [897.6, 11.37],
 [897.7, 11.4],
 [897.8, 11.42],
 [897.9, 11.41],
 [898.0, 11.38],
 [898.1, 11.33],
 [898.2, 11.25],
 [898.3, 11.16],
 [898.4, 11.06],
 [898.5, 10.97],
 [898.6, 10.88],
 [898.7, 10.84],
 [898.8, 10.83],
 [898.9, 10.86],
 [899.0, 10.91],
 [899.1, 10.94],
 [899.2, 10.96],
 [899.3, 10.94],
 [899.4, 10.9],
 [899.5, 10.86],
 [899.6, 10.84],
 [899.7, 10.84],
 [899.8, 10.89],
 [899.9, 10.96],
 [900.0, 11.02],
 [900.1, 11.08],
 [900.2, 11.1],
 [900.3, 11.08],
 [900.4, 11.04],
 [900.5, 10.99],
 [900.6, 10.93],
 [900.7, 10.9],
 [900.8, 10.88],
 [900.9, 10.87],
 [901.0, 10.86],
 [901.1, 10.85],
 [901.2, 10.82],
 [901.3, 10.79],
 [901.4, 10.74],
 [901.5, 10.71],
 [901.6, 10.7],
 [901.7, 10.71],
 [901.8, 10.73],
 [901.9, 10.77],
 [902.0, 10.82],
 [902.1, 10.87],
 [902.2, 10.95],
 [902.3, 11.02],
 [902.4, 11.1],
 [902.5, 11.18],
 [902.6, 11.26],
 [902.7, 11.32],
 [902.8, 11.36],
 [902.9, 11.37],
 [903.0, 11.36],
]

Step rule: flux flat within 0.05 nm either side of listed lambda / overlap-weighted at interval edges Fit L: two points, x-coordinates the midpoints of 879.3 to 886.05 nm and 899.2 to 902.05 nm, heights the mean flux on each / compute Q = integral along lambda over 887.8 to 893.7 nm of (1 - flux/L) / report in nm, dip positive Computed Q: -0.14 nm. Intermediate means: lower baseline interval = 11.3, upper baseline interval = 10.9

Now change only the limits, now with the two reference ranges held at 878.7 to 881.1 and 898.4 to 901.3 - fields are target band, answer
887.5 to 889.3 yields -0.04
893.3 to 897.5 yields -0.09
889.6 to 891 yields -0.05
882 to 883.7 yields 0.01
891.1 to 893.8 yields -0.04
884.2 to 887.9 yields -0.03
